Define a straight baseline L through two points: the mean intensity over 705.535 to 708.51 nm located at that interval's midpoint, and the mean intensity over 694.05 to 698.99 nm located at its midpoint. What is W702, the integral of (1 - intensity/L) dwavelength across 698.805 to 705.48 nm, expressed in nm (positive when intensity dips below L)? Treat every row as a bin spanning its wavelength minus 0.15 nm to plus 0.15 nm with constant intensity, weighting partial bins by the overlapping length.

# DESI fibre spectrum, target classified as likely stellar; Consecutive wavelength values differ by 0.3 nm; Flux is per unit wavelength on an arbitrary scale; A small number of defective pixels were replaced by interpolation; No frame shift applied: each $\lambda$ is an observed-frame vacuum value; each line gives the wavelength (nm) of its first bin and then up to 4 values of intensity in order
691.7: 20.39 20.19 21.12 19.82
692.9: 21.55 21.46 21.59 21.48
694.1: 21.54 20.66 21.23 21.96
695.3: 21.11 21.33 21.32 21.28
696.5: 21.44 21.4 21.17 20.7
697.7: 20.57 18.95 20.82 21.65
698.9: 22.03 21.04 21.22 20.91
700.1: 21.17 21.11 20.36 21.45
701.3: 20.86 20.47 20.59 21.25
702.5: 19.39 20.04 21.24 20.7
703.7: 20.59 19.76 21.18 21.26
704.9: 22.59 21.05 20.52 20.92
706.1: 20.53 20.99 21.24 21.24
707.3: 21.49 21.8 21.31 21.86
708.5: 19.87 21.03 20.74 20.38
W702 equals 0.07 nm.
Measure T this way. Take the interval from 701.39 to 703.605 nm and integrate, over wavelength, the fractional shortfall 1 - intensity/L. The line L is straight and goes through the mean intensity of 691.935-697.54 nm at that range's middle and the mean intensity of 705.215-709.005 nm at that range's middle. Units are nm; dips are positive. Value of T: 0.06 nm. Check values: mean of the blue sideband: 21.2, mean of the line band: 20.5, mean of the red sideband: 21.1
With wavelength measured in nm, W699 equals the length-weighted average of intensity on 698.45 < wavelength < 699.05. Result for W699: 21.8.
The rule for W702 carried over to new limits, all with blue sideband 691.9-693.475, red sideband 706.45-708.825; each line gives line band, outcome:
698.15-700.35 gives -0.02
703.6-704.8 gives 0.02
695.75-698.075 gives 0.01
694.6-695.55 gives -0.02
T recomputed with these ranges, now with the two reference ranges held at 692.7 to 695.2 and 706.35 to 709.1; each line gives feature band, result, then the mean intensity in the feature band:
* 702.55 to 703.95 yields 0.050 nm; 20.5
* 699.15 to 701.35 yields 0.029 nm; 21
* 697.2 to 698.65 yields 0.058 nm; 20.5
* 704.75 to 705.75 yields -0.005 nm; 21.3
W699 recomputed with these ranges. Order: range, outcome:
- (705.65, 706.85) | 20.9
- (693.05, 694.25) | 21.5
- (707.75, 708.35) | 21.6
